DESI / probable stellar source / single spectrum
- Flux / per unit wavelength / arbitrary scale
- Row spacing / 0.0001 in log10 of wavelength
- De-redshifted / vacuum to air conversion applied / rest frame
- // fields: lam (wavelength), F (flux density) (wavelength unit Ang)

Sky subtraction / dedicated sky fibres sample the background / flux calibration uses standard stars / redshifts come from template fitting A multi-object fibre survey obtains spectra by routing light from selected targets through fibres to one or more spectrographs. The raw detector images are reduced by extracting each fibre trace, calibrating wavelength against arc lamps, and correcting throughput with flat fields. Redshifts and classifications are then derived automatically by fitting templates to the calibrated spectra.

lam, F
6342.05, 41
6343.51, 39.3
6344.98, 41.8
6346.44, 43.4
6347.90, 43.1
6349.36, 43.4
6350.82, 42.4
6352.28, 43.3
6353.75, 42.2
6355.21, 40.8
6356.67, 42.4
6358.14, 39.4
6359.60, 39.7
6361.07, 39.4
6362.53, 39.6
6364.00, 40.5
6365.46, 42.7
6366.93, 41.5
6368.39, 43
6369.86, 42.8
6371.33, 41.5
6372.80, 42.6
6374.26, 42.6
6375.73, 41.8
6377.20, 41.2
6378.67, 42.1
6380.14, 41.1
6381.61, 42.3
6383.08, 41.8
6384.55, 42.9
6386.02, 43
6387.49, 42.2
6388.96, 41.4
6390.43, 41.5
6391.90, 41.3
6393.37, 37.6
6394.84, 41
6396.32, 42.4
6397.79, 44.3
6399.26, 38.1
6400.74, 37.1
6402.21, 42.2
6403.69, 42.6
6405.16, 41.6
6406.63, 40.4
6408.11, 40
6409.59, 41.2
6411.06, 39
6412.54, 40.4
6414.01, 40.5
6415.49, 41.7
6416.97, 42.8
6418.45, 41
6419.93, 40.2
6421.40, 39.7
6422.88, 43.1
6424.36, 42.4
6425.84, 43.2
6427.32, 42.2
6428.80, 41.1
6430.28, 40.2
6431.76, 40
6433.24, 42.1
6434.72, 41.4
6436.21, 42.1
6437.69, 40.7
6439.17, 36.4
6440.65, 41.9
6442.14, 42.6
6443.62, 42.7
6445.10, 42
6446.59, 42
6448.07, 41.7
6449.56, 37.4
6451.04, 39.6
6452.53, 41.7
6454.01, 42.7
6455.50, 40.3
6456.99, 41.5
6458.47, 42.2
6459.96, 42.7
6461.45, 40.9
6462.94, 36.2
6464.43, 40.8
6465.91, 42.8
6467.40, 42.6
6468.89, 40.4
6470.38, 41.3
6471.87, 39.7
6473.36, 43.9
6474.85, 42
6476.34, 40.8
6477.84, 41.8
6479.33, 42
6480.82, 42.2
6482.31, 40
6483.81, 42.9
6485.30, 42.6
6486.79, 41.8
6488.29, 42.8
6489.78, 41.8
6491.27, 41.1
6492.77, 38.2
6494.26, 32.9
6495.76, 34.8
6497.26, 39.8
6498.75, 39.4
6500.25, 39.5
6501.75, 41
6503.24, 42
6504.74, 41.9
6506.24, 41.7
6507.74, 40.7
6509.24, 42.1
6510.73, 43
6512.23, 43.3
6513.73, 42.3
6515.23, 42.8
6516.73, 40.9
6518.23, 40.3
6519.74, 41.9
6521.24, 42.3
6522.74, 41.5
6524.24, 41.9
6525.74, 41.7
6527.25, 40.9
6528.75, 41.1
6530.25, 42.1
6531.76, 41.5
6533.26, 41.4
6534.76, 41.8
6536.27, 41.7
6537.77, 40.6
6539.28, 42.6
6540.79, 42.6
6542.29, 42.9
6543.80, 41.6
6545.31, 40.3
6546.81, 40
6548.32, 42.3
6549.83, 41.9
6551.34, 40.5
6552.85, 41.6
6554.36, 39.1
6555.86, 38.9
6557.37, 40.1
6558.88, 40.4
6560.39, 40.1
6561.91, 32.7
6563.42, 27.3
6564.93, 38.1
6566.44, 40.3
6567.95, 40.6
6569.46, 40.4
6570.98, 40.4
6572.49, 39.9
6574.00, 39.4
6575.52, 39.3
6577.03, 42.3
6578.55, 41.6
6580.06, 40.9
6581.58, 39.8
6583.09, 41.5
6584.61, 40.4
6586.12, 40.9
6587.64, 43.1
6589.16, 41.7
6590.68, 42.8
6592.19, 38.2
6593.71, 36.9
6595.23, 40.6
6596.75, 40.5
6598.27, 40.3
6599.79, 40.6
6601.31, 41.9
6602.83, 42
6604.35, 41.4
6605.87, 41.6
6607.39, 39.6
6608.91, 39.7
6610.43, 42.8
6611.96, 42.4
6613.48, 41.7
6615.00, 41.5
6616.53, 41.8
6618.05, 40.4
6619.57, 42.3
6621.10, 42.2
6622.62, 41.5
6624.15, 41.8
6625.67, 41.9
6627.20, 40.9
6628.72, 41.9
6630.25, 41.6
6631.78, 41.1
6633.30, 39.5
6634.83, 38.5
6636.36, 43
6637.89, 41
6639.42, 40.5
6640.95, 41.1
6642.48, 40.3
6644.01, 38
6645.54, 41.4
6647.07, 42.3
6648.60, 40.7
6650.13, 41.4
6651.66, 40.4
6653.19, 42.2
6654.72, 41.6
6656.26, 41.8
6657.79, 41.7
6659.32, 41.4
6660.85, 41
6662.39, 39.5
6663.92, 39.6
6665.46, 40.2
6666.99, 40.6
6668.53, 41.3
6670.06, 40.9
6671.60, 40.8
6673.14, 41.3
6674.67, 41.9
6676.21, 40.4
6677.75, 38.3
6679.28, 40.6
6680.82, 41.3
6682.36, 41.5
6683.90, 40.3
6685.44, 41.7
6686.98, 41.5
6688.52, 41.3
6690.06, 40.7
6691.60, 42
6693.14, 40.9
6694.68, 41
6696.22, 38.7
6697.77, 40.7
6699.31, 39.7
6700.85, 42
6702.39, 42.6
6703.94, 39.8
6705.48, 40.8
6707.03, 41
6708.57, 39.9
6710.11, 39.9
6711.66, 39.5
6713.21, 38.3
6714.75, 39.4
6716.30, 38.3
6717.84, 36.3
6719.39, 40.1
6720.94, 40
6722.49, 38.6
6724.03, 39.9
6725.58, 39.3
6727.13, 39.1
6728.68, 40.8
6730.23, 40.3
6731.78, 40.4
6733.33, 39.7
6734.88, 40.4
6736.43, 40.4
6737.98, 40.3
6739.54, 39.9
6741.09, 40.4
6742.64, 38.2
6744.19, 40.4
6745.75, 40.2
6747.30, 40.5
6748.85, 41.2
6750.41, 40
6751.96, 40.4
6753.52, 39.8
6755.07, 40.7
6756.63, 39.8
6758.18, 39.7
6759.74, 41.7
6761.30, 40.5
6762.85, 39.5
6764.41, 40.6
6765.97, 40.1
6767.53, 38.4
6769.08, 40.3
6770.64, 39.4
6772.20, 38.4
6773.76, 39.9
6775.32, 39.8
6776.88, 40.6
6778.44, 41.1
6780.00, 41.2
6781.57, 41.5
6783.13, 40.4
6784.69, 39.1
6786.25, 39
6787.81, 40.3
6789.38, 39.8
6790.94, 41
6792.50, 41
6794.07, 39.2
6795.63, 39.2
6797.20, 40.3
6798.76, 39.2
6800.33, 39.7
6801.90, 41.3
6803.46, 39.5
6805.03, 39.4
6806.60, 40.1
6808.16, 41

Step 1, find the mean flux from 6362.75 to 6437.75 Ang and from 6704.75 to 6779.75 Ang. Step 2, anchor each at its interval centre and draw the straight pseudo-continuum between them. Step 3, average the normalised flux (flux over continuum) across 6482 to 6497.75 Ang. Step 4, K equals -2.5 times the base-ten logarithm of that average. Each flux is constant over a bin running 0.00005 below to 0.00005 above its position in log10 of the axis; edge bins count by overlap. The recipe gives 0.03 mag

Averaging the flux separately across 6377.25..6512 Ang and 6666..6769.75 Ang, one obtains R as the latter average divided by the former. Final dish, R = 1.0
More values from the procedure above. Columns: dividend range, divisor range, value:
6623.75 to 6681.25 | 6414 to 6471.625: 0.99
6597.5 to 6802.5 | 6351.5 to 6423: 0.98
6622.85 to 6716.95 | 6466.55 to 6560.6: 0.99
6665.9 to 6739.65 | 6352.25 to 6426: 0.98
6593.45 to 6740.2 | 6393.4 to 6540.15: 0.99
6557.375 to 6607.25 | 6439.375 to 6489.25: 0.96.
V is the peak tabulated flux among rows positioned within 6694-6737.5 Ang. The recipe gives 42.6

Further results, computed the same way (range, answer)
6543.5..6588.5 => 43.1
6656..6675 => 41.9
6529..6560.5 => 42.9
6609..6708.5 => 43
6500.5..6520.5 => 43.3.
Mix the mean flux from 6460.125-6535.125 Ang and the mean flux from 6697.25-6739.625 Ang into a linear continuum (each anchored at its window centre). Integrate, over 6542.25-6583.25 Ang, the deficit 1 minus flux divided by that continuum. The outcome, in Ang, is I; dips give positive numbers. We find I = 1.0 Ang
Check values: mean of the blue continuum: 41.1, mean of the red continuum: 39.9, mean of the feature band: 39.7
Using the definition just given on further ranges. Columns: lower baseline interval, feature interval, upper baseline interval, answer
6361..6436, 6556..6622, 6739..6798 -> 0.7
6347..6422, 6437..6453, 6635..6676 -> 0.2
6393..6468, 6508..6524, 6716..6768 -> -0.5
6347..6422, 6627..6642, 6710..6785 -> -0.2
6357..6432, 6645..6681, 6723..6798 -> -0.5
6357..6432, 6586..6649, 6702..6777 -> -1.1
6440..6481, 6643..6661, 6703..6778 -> -0.4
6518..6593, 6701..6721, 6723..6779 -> 0.2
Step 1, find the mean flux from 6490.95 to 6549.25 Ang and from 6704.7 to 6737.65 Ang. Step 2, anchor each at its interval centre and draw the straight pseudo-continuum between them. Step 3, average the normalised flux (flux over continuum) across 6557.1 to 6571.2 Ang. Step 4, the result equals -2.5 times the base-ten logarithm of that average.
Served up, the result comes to 0.08 mag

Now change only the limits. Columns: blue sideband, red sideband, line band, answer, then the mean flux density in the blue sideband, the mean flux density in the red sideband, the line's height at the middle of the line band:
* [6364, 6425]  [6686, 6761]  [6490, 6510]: 0.04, 41.4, 40.1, 41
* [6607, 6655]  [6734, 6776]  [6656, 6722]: 0.00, 41.2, 40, 40.6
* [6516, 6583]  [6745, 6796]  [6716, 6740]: 0.02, 40.5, 40.1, 40.2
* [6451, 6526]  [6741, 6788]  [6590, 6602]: 0.01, 41.1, 40.1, 40.7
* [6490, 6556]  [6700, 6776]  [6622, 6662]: -0.02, 41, 39.9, 40.4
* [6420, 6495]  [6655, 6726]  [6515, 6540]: -0.02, 41.1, 40.4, 40.9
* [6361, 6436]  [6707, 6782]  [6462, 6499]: 0.01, 41.4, 39.9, 41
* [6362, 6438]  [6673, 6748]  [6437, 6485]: 0.00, 41.4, 40.2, 41.2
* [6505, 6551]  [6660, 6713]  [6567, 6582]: 0.02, 41.7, 40.7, 41.4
